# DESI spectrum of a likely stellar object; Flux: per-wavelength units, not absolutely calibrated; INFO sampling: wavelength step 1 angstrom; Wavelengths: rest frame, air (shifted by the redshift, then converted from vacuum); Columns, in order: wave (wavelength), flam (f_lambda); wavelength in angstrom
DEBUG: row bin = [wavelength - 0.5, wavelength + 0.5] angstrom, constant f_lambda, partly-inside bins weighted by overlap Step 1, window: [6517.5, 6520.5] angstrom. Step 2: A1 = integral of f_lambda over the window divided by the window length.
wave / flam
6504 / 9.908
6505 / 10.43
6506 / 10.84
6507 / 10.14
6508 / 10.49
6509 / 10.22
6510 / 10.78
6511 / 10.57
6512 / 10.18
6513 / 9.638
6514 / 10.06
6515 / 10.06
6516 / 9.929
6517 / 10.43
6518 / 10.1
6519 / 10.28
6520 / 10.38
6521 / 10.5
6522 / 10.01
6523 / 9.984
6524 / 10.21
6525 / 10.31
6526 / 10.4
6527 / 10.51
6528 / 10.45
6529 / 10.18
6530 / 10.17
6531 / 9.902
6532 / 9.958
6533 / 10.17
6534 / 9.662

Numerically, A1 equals 10.3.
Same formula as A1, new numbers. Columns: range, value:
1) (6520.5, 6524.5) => 10.2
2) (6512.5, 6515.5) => 9.92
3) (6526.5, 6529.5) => 10.4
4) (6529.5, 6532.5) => 10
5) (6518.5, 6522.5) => 10.3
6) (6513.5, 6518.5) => 10.1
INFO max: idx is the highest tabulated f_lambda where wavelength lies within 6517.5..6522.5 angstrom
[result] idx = 10.5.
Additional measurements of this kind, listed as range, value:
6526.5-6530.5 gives 10.51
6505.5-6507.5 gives 10.84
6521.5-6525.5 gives 10.31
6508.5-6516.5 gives 10.78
